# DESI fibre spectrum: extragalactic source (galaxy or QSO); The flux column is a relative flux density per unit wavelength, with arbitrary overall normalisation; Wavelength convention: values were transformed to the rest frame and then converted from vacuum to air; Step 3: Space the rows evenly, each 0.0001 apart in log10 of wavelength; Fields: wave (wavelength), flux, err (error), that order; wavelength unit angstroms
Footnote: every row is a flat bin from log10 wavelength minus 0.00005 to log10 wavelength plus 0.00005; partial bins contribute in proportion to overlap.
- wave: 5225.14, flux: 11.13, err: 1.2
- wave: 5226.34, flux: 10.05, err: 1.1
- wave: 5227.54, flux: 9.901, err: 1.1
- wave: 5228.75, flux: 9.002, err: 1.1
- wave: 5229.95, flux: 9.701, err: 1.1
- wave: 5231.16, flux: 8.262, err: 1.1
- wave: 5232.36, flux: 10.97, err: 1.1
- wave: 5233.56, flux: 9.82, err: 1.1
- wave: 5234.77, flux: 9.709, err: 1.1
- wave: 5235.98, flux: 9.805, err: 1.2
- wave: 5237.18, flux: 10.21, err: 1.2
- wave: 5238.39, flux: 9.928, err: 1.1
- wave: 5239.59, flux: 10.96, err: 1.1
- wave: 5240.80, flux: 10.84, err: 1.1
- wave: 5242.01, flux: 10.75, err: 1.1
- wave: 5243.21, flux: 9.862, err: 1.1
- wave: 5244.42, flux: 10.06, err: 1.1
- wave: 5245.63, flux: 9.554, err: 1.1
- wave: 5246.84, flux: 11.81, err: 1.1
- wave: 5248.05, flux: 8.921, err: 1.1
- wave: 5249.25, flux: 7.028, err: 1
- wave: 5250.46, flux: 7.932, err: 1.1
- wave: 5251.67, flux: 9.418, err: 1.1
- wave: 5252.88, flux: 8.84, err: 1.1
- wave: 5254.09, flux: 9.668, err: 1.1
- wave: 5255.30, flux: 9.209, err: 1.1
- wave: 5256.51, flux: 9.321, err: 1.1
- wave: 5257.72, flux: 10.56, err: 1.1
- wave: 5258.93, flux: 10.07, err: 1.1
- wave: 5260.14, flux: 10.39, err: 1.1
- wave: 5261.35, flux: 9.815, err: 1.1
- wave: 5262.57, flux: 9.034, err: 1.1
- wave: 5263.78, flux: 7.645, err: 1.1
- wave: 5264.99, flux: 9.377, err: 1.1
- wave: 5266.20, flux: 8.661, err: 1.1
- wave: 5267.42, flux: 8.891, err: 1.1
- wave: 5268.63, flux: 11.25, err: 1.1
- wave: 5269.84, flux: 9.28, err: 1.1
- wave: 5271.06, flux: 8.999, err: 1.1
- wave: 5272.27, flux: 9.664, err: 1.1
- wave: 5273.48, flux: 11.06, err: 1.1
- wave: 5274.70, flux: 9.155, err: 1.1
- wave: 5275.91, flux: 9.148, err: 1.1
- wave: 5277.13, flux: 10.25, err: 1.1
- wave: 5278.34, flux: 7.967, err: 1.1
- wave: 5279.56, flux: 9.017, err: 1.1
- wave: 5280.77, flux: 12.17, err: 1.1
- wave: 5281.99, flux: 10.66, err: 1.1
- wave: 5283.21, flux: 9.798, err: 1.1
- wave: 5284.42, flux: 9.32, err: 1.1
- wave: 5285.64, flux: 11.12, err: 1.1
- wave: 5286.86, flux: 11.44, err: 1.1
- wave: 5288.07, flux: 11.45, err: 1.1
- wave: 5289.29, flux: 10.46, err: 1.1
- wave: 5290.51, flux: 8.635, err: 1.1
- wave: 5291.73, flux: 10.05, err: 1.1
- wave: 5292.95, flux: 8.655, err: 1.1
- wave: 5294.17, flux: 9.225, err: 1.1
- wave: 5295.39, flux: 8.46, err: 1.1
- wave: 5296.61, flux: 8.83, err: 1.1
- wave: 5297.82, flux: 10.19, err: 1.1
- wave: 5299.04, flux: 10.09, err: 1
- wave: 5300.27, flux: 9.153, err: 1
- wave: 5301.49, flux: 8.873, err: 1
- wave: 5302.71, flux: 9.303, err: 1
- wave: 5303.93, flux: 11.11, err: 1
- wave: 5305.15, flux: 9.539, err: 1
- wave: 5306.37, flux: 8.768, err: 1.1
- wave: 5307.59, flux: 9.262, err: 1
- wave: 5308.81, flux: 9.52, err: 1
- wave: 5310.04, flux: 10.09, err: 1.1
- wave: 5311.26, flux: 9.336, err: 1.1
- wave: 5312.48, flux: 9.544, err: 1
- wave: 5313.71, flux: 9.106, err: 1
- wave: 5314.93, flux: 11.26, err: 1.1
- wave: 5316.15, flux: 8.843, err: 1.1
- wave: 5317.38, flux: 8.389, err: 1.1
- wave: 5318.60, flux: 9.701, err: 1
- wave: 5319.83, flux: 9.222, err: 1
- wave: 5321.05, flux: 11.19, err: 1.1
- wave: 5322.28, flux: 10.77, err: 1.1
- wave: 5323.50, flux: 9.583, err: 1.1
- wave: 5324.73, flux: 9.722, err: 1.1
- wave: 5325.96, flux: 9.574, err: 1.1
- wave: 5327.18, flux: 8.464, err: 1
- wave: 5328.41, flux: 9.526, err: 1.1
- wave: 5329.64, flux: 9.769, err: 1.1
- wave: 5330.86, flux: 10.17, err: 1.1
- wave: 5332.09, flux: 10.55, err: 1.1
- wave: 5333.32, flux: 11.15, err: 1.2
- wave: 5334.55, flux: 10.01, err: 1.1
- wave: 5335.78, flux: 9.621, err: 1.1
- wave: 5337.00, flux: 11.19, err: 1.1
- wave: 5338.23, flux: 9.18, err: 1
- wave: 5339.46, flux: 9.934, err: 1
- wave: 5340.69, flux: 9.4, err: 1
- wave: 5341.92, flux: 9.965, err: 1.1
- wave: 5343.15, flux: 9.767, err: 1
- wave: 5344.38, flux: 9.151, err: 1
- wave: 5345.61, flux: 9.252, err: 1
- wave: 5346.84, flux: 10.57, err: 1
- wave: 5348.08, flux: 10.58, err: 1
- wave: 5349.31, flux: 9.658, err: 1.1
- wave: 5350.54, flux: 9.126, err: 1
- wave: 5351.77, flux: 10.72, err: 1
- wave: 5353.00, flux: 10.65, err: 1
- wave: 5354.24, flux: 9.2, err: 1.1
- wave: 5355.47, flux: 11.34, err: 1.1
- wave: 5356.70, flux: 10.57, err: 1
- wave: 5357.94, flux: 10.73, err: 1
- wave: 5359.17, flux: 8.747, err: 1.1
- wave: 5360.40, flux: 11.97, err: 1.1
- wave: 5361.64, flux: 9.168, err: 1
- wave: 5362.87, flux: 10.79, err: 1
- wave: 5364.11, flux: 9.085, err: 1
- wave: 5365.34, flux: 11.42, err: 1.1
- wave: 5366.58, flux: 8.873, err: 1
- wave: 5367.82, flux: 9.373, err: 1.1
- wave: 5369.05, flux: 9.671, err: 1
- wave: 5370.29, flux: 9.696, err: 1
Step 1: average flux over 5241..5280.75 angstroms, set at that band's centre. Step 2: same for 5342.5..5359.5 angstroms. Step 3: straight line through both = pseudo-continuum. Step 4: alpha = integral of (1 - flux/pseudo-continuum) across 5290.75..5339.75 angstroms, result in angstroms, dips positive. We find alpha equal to 0.79 angstroms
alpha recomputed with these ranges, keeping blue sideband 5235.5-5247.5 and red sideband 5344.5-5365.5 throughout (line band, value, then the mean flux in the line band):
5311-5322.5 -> 0.6 angstroms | 9.71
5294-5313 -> 1.5 angstroms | 9.46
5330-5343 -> 0.1 angstroms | 10.1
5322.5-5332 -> 0.5 angstroms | 9.65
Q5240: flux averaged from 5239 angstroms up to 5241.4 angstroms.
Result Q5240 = 10.9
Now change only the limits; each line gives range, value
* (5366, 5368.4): 9.11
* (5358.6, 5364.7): 9.96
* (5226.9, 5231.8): 9.24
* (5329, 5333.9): 10.4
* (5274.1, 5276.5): 9.17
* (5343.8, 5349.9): 9.84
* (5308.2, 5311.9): 9.65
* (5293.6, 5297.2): 8.83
